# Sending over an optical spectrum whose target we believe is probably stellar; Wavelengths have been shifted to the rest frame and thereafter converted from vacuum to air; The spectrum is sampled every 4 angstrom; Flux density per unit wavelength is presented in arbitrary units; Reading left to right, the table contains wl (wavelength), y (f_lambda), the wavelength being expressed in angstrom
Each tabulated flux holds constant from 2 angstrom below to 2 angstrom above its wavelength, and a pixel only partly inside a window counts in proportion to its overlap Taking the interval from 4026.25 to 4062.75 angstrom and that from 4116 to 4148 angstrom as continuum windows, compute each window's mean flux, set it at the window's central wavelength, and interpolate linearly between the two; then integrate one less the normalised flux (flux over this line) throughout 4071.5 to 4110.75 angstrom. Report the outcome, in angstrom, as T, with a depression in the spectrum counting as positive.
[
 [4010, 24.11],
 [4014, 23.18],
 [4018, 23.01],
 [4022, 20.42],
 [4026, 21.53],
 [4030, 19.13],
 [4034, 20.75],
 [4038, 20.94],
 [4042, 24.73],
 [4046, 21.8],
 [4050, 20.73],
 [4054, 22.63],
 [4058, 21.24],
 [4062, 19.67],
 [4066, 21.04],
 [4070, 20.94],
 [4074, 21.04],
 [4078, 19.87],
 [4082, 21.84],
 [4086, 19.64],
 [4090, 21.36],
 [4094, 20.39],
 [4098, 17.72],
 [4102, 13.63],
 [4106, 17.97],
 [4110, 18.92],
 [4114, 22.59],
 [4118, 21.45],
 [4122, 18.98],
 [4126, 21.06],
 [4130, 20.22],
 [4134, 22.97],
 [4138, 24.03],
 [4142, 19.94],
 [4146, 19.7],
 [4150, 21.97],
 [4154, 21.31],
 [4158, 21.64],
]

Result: 3.6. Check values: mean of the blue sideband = 21.4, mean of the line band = 19.3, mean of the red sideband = 21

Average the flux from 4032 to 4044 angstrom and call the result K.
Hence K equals 22.1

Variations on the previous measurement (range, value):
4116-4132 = 20.4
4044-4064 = 21.2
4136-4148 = 21.2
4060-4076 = 20.7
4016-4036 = 21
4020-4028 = 21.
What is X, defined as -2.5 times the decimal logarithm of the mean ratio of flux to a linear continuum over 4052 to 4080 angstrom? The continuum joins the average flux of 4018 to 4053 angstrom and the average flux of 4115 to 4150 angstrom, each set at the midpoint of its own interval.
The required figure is 0.02 mag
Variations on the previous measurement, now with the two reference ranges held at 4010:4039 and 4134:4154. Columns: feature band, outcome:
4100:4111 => 0.28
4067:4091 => 0.04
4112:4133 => 0.03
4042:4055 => -0.03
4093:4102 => 0.21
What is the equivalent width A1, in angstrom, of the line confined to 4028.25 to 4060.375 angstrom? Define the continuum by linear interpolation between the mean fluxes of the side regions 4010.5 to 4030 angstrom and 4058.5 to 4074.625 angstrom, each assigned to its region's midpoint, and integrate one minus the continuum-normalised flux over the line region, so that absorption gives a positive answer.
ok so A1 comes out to -0.3 angstrom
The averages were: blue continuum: 21.9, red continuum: 20.7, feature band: 21.5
